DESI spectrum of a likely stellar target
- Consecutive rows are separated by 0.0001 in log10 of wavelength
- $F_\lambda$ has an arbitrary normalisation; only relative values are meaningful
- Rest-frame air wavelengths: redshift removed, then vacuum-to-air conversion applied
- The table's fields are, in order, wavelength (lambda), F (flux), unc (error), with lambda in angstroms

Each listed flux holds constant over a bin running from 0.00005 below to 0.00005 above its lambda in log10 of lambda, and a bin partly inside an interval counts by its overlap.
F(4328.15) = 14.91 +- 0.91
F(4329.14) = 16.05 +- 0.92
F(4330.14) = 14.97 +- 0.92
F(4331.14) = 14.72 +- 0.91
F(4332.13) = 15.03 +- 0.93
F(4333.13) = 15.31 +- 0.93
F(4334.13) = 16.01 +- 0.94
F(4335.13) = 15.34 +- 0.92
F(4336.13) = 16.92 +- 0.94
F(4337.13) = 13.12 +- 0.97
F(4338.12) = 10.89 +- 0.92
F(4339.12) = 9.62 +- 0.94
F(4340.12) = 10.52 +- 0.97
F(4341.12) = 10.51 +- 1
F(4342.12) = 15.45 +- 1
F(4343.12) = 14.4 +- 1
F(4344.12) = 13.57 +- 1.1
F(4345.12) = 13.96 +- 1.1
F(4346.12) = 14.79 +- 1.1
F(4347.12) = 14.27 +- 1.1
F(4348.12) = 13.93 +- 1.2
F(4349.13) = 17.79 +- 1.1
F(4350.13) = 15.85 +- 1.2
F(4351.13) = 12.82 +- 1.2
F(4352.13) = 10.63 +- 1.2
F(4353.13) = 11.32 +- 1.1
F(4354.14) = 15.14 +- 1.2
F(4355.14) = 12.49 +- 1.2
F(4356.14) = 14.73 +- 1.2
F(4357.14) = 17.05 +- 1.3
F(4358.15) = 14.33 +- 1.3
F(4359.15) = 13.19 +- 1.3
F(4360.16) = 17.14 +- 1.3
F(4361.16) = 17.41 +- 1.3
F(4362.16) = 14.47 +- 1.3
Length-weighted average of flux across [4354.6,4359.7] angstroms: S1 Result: 14.4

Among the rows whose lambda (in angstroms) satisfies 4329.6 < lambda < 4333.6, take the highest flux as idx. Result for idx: 15.31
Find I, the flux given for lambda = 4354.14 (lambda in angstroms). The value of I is 15.14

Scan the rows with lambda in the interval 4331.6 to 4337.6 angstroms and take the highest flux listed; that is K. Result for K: 16.92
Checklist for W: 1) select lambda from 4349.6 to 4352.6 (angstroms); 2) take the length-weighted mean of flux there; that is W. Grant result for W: 13.2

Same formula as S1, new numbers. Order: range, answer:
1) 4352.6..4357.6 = 14.1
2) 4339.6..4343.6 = 12.7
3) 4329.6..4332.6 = 14.9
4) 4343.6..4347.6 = 14.2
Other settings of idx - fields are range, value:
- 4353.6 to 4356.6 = 15.14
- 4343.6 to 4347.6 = 14.79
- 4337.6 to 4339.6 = 10.89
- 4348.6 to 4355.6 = 17.79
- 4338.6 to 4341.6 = 10.52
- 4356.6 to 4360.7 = 17.14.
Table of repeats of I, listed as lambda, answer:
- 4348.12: 13.93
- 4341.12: 10.51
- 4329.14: 16.05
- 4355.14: 12.49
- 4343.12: 14.4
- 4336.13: 16.92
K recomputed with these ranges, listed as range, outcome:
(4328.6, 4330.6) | 16.05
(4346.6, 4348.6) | 14.27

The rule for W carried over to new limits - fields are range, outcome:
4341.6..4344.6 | 14.5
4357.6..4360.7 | 14.9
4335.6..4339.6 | 12.7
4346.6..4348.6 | 14.1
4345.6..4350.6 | 15.3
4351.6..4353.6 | 11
